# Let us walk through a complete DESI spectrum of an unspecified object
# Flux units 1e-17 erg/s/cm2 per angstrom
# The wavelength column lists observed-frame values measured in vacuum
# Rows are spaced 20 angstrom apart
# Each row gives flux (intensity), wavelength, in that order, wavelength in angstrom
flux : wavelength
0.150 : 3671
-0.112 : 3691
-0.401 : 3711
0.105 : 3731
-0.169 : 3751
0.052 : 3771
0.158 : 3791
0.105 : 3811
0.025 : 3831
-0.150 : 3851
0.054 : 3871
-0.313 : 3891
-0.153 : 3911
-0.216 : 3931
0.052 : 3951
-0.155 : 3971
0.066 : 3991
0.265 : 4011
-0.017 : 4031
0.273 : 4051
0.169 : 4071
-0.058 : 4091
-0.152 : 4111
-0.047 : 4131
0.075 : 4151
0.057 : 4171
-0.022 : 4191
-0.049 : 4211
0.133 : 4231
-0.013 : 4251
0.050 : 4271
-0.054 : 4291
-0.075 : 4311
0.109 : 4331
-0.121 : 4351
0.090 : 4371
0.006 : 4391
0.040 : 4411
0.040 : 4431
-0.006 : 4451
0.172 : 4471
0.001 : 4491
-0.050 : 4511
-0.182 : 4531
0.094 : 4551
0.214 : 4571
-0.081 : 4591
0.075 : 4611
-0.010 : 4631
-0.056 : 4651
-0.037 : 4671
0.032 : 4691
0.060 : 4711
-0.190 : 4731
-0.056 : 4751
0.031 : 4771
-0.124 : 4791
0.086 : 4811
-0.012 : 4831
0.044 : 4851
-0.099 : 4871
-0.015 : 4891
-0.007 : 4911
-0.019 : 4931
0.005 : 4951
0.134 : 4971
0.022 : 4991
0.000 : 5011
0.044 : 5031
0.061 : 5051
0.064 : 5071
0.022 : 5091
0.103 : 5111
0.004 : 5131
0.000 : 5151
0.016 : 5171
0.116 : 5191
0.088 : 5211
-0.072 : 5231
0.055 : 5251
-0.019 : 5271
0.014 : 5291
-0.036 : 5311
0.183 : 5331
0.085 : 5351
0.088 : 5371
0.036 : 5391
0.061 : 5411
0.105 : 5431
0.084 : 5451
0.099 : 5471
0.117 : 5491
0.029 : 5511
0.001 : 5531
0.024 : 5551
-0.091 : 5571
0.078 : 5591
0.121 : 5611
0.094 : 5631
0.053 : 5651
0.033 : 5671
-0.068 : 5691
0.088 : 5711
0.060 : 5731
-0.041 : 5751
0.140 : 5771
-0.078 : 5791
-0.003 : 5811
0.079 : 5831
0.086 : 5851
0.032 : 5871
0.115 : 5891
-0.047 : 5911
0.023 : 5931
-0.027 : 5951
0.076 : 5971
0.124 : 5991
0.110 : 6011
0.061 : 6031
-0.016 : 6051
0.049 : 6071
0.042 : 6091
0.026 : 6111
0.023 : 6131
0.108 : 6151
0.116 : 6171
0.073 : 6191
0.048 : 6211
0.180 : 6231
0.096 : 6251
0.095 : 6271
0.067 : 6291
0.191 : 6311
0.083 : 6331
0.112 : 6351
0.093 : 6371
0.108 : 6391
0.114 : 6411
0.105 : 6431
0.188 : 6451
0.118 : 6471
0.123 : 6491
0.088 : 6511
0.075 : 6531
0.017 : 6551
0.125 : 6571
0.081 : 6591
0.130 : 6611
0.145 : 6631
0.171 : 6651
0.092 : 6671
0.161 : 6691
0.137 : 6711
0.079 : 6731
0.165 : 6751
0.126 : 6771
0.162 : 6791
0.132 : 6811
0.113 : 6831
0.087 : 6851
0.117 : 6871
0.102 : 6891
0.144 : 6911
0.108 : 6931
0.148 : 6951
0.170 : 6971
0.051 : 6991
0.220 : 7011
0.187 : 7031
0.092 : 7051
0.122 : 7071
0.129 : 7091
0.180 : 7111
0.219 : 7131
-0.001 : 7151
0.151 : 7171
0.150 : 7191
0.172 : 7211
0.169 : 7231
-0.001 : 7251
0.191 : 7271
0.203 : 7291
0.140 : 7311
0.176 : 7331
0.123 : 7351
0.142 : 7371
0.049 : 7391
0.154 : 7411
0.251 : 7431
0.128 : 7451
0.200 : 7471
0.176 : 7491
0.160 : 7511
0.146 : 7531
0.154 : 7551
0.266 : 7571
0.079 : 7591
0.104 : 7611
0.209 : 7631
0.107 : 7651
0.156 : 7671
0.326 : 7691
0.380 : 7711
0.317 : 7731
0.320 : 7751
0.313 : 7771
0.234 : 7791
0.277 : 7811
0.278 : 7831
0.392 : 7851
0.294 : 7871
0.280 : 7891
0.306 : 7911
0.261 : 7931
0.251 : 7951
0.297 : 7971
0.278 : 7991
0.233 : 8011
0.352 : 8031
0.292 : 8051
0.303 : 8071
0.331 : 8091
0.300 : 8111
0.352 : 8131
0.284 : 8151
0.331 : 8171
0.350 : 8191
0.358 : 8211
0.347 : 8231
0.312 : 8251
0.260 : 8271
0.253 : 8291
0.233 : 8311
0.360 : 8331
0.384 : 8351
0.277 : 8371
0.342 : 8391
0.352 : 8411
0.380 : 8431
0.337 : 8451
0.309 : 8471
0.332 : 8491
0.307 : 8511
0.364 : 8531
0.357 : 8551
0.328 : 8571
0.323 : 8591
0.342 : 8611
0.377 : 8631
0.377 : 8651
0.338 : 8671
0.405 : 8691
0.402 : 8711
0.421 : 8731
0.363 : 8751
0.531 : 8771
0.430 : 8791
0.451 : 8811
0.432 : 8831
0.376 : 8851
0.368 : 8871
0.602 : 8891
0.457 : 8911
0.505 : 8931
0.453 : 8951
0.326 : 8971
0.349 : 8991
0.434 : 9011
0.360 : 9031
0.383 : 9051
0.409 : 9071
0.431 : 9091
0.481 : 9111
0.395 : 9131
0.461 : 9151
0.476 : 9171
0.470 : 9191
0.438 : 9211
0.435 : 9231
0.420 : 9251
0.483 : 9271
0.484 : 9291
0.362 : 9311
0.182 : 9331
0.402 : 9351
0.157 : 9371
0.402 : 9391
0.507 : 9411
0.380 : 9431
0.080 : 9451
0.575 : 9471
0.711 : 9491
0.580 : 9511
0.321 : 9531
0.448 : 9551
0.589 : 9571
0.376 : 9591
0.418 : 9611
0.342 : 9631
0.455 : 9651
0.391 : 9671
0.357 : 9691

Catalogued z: 0.929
